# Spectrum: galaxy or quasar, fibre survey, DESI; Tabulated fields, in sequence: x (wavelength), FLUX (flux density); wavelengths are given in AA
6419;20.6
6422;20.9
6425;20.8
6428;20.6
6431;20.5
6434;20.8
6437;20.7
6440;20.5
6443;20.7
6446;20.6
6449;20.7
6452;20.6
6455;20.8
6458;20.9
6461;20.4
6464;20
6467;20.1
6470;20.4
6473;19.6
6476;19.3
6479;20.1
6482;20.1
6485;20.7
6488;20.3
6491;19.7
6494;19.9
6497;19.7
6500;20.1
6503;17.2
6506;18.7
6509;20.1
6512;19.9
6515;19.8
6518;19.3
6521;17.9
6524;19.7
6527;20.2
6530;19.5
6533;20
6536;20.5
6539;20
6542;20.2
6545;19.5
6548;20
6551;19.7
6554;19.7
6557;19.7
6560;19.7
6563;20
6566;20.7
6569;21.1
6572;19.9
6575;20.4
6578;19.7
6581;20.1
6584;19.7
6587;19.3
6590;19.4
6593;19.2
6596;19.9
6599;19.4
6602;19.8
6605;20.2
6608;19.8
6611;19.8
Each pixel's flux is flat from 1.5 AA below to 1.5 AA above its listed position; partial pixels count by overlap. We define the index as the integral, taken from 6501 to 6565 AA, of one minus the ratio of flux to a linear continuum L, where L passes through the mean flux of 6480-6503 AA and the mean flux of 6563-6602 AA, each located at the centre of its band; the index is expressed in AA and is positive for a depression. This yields 0.94 AA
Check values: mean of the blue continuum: 19.9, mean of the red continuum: 19.9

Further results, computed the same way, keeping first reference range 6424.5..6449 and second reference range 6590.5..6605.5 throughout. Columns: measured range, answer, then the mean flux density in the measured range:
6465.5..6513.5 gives 1.36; 19.7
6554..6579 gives -0.37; 20.1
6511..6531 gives 0.66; 19.5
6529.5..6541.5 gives -0.01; 20.1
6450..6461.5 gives -0.10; 20.7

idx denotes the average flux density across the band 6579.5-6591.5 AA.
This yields 19.6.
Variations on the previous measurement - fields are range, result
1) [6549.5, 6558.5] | 19.7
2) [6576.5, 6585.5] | 19.8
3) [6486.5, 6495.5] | 20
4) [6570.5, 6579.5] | 20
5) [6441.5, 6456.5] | 20.7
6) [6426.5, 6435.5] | 20.6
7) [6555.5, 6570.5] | 20.2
